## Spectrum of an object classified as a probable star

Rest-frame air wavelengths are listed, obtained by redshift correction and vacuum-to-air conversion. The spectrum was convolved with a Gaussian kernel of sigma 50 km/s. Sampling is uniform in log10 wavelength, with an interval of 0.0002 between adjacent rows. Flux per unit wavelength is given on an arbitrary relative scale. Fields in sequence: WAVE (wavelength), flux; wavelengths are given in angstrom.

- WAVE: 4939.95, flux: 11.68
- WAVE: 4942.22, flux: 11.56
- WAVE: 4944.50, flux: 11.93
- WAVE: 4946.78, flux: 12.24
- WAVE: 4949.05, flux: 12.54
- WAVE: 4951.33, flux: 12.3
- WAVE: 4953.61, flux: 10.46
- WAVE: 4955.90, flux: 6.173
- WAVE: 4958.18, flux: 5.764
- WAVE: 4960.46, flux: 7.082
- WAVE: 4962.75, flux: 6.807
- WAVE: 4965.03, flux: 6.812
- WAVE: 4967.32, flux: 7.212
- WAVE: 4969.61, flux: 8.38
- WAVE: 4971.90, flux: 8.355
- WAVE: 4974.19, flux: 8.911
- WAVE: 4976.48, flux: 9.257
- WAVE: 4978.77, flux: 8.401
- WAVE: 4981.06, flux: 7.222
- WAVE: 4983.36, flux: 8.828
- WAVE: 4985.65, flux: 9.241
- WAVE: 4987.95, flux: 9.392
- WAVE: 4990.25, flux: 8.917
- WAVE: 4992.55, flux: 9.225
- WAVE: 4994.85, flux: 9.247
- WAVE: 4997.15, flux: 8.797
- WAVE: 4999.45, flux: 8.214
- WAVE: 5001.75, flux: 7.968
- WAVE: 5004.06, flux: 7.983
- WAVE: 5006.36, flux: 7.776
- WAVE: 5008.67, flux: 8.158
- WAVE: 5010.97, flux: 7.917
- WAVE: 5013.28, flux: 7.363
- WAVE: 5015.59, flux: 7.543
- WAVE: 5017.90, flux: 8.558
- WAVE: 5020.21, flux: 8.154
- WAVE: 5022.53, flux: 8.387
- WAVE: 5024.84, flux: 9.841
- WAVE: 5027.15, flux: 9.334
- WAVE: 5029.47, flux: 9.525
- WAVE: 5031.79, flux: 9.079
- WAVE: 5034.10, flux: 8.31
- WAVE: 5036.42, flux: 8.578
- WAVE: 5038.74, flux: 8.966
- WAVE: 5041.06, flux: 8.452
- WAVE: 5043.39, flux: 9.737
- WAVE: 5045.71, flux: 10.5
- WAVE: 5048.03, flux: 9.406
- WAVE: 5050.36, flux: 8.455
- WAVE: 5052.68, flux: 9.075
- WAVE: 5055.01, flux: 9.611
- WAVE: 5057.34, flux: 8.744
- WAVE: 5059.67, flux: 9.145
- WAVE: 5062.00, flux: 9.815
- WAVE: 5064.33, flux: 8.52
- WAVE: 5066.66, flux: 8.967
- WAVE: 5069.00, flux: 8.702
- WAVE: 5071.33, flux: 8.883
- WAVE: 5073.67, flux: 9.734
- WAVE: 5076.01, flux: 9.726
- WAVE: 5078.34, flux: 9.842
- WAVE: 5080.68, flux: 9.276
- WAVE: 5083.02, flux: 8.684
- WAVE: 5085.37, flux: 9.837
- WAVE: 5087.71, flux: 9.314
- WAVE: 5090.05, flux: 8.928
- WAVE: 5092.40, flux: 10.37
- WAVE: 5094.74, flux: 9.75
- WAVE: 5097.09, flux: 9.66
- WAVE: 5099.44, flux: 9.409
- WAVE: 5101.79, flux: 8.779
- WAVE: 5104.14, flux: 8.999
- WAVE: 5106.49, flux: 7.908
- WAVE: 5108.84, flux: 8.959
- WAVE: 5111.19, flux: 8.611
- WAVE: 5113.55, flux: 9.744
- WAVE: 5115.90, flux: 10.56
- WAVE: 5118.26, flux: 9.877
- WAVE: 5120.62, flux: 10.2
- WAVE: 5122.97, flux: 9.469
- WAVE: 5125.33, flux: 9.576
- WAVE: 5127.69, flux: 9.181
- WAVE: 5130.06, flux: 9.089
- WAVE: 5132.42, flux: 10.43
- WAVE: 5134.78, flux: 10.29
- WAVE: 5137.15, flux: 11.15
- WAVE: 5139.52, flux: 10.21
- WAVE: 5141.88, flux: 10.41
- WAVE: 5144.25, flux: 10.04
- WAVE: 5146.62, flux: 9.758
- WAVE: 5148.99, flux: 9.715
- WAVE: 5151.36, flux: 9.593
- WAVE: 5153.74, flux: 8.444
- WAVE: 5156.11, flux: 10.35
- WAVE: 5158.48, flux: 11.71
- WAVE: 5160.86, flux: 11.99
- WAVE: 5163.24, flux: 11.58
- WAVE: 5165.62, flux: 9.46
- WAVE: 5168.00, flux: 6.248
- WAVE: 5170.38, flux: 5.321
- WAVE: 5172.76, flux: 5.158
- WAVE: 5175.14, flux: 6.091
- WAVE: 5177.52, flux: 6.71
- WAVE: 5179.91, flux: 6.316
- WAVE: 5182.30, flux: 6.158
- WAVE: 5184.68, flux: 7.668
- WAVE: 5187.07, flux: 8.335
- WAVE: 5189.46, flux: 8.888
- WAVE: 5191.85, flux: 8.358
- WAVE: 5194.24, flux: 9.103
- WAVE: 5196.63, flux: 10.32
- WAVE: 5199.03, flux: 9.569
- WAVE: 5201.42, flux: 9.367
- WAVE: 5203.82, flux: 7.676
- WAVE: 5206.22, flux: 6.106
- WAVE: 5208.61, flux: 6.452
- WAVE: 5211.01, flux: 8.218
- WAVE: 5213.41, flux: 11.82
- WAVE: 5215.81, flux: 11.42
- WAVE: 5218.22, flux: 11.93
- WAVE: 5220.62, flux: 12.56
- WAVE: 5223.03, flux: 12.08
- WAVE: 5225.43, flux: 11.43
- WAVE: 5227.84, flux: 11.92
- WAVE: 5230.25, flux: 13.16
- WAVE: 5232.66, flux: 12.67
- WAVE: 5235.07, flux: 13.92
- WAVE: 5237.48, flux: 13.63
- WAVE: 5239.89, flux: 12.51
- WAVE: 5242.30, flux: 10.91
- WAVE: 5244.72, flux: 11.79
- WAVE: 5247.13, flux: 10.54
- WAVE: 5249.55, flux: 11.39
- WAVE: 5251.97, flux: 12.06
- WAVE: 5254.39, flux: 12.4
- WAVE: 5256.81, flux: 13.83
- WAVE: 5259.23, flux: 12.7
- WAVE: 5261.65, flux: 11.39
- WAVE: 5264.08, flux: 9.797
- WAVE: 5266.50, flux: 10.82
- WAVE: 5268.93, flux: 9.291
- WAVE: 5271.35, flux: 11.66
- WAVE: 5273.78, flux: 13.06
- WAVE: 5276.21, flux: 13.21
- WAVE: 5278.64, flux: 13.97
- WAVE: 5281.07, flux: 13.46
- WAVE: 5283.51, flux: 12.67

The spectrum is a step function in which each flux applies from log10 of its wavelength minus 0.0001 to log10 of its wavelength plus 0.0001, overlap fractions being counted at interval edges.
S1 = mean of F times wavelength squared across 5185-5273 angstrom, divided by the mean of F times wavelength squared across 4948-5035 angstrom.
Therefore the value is 1.4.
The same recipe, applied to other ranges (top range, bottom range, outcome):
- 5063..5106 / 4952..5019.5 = 1.18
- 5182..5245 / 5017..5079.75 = 1.21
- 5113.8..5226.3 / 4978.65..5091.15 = 1.10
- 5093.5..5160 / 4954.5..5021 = 1.27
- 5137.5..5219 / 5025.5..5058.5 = 1.02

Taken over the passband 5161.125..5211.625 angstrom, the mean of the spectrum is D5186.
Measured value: 7.84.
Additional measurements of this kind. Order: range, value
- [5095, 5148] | 9.65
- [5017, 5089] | 9.14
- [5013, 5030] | 8.62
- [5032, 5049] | 9.13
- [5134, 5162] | 10.3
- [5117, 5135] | 9.74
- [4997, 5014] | 8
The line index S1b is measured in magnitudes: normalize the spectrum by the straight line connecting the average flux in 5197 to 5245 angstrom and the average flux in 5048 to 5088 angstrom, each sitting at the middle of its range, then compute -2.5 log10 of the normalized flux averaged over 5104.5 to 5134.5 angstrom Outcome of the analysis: 0.03 mag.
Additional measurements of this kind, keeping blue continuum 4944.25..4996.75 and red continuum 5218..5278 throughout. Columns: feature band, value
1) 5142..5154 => 0.129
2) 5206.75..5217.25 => 0.241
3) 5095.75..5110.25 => 0.159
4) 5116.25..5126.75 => 0.080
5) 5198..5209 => 0.409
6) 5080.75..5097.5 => 0.081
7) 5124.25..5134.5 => 0.112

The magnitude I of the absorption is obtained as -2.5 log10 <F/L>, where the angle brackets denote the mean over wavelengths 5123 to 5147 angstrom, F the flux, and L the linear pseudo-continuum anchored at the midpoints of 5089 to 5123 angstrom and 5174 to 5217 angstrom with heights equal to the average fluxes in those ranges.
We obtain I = -0.109 mag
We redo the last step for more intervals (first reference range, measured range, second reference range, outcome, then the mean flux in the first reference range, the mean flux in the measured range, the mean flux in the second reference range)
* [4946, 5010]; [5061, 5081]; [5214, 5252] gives 0.07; 8.61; 9.27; 12.1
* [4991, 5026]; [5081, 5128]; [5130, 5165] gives 0.04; 8.35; 9.39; 10.3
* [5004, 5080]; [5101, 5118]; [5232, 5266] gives 0.09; 8.89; 9.13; 12.1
